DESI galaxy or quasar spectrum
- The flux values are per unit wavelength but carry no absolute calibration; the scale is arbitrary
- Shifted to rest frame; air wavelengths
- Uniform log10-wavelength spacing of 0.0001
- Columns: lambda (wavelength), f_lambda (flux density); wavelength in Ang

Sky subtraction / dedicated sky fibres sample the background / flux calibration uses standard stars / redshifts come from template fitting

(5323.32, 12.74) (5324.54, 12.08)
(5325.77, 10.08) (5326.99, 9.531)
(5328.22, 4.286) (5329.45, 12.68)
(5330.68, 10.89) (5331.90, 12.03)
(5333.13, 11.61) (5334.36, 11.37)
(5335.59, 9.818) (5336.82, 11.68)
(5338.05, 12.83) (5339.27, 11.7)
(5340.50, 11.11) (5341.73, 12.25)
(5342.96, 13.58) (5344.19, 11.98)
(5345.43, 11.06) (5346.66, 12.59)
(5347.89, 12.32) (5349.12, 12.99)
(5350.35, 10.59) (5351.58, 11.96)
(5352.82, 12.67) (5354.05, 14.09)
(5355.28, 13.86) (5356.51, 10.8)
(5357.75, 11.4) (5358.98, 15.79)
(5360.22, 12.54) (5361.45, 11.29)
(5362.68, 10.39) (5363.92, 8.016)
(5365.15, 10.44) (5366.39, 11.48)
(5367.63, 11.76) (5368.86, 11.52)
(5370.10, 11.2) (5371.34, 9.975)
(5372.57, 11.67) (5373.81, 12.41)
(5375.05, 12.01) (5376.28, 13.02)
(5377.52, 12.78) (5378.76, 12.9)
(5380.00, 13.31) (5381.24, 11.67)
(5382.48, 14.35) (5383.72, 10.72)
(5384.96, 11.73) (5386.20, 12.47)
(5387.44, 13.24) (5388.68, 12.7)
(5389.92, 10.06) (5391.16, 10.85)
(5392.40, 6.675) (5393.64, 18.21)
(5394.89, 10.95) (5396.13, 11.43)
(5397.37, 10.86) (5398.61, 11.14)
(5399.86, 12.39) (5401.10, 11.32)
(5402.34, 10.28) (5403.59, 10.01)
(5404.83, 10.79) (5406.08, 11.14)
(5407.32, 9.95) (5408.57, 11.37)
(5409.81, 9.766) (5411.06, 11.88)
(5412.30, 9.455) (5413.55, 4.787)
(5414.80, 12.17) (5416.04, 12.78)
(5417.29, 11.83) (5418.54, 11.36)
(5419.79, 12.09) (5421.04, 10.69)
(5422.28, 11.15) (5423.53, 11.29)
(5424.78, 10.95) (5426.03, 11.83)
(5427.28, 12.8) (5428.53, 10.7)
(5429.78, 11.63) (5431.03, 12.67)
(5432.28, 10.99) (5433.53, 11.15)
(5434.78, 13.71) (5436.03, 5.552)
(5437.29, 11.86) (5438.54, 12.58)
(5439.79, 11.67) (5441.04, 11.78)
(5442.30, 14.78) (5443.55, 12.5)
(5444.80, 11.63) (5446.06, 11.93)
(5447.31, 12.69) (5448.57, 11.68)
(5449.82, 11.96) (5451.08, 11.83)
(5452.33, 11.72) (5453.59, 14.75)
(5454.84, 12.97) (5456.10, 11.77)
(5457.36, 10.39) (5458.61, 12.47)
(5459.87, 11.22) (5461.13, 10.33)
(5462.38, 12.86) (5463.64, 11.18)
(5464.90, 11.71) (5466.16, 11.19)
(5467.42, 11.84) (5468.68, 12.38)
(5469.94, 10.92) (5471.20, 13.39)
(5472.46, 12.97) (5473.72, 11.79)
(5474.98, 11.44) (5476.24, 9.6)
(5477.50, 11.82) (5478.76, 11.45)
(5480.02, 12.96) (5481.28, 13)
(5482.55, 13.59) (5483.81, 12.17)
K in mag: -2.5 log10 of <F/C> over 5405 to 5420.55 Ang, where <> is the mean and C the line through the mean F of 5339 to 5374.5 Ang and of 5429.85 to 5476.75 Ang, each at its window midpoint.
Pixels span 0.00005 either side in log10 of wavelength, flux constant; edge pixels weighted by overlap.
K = 0.11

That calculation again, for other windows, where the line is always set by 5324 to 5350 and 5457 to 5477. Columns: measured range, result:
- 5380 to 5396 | -0.051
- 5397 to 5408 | 0.059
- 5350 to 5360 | -0.118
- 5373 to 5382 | -0.104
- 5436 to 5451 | -0.036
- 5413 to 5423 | 0.059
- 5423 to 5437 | 0.031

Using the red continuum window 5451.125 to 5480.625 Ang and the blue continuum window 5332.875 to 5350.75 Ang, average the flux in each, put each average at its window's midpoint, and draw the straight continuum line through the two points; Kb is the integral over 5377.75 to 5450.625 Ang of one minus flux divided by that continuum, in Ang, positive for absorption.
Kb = 2.2 Ang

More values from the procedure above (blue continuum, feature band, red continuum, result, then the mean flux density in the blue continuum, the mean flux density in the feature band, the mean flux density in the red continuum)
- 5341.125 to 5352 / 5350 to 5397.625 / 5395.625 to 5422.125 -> -1.4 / 12.1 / 11.9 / 10.8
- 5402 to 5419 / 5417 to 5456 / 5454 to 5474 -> -2.2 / 10.5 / 11.8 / 11.9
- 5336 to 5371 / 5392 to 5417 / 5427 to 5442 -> 1.5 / 11.9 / 10.9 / 11.5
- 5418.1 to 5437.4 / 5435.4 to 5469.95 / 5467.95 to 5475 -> 0.0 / 11.3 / 11.8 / 12.2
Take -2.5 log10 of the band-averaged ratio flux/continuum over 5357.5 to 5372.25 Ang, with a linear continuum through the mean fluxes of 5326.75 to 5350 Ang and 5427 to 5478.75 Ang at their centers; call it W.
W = 0.02 mag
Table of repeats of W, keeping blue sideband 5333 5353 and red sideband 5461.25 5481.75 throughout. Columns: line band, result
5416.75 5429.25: 0.04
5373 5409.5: 0.01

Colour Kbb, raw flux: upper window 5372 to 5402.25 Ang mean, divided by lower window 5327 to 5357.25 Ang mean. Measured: 1.03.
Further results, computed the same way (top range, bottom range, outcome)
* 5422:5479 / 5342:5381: 0.98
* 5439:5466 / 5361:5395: 1.03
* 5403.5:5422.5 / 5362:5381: 0.93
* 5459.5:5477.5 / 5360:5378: 1.03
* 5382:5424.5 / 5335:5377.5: 0.95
